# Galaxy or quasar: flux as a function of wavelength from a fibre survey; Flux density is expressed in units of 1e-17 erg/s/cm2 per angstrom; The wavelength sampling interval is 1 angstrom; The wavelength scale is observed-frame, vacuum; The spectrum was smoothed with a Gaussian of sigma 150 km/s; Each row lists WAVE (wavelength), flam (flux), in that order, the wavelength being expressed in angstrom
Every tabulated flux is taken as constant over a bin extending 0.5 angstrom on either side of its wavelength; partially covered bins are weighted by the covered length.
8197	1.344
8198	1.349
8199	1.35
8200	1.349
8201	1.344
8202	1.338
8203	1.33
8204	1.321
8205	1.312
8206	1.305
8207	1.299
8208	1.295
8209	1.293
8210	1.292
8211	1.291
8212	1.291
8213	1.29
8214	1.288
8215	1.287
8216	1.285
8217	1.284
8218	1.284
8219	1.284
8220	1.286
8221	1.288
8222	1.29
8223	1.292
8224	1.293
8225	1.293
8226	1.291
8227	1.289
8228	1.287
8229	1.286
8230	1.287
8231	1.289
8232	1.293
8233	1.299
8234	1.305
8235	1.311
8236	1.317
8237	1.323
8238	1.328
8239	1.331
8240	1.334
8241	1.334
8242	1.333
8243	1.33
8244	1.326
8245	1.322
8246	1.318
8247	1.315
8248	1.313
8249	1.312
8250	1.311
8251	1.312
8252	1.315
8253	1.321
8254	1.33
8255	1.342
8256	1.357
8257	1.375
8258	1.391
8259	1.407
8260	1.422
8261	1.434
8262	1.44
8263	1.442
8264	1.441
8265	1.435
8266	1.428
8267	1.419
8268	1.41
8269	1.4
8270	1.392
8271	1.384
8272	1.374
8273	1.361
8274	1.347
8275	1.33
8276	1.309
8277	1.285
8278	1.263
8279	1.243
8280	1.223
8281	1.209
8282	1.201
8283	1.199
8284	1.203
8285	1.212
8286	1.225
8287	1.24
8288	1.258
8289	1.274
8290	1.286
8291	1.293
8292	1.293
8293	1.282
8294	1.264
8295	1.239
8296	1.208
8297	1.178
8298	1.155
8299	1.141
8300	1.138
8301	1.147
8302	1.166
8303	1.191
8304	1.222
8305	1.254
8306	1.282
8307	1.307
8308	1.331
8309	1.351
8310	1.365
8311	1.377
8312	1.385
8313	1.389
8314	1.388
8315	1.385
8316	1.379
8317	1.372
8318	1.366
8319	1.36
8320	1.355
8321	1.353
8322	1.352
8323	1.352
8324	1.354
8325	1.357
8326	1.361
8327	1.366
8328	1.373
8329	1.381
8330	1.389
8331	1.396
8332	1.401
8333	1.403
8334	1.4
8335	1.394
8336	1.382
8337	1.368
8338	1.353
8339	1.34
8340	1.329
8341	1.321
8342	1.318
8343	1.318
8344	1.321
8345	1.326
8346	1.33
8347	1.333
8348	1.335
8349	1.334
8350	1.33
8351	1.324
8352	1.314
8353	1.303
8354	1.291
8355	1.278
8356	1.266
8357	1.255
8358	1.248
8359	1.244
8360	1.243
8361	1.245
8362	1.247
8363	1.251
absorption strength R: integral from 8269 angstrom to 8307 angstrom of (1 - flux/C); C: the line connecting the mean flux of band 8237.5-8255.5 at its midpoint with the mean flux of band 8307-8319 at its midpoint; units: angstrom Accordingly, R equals 2.8 angstrom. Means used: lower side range 1.32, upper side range 1.37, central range 1.25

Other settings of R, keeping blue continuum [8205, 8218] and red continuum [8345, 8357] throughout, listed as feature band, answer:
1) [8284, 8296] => 0.43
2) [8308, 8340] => -1.57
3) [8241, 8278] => -1.80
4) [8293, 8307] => 1.05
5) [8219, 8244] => -0.19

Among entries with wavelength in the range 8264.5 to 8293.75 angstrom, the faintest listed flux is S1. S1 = 1.199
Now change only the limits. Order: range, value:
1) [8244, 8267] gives 1.311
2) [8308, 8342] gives 1.318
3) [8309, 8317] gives 1.351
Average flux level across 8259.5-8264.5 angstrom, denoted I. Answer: 1.44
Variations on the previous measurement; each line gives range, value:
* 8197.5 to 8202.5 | 1.35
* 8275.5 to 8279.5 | 1.28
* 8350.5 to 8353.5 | 1.31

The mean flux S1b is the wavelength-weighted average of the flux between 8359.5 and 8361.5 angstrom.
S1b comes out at 1.24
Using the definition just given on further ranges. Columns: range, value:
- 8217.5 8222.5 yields 1.29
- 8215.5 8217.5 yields 1.28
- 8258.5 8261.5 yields 1.42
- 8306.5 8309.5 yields 1.33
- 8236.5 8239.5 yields 1.33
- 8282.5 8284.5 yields 1.2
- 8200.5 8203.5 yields 1.34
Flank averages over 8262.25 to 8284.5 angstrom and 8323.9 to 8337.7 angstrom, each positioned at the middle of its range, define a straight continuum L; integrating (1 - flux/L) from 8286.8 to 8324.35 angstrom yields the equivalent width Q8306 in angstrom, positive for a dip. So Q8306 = 1.9 angstrom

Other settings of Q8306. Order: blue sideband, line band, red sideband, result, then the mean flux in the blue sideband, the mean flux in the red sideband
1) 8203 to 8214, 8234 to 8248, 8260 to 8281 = 0.1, 1.3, 1.37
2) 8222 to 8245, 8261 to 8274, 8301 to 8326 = -0.9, 1.31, 1.33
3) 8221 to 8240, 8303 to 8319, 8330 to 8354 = -0.1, 1.3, 1.35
